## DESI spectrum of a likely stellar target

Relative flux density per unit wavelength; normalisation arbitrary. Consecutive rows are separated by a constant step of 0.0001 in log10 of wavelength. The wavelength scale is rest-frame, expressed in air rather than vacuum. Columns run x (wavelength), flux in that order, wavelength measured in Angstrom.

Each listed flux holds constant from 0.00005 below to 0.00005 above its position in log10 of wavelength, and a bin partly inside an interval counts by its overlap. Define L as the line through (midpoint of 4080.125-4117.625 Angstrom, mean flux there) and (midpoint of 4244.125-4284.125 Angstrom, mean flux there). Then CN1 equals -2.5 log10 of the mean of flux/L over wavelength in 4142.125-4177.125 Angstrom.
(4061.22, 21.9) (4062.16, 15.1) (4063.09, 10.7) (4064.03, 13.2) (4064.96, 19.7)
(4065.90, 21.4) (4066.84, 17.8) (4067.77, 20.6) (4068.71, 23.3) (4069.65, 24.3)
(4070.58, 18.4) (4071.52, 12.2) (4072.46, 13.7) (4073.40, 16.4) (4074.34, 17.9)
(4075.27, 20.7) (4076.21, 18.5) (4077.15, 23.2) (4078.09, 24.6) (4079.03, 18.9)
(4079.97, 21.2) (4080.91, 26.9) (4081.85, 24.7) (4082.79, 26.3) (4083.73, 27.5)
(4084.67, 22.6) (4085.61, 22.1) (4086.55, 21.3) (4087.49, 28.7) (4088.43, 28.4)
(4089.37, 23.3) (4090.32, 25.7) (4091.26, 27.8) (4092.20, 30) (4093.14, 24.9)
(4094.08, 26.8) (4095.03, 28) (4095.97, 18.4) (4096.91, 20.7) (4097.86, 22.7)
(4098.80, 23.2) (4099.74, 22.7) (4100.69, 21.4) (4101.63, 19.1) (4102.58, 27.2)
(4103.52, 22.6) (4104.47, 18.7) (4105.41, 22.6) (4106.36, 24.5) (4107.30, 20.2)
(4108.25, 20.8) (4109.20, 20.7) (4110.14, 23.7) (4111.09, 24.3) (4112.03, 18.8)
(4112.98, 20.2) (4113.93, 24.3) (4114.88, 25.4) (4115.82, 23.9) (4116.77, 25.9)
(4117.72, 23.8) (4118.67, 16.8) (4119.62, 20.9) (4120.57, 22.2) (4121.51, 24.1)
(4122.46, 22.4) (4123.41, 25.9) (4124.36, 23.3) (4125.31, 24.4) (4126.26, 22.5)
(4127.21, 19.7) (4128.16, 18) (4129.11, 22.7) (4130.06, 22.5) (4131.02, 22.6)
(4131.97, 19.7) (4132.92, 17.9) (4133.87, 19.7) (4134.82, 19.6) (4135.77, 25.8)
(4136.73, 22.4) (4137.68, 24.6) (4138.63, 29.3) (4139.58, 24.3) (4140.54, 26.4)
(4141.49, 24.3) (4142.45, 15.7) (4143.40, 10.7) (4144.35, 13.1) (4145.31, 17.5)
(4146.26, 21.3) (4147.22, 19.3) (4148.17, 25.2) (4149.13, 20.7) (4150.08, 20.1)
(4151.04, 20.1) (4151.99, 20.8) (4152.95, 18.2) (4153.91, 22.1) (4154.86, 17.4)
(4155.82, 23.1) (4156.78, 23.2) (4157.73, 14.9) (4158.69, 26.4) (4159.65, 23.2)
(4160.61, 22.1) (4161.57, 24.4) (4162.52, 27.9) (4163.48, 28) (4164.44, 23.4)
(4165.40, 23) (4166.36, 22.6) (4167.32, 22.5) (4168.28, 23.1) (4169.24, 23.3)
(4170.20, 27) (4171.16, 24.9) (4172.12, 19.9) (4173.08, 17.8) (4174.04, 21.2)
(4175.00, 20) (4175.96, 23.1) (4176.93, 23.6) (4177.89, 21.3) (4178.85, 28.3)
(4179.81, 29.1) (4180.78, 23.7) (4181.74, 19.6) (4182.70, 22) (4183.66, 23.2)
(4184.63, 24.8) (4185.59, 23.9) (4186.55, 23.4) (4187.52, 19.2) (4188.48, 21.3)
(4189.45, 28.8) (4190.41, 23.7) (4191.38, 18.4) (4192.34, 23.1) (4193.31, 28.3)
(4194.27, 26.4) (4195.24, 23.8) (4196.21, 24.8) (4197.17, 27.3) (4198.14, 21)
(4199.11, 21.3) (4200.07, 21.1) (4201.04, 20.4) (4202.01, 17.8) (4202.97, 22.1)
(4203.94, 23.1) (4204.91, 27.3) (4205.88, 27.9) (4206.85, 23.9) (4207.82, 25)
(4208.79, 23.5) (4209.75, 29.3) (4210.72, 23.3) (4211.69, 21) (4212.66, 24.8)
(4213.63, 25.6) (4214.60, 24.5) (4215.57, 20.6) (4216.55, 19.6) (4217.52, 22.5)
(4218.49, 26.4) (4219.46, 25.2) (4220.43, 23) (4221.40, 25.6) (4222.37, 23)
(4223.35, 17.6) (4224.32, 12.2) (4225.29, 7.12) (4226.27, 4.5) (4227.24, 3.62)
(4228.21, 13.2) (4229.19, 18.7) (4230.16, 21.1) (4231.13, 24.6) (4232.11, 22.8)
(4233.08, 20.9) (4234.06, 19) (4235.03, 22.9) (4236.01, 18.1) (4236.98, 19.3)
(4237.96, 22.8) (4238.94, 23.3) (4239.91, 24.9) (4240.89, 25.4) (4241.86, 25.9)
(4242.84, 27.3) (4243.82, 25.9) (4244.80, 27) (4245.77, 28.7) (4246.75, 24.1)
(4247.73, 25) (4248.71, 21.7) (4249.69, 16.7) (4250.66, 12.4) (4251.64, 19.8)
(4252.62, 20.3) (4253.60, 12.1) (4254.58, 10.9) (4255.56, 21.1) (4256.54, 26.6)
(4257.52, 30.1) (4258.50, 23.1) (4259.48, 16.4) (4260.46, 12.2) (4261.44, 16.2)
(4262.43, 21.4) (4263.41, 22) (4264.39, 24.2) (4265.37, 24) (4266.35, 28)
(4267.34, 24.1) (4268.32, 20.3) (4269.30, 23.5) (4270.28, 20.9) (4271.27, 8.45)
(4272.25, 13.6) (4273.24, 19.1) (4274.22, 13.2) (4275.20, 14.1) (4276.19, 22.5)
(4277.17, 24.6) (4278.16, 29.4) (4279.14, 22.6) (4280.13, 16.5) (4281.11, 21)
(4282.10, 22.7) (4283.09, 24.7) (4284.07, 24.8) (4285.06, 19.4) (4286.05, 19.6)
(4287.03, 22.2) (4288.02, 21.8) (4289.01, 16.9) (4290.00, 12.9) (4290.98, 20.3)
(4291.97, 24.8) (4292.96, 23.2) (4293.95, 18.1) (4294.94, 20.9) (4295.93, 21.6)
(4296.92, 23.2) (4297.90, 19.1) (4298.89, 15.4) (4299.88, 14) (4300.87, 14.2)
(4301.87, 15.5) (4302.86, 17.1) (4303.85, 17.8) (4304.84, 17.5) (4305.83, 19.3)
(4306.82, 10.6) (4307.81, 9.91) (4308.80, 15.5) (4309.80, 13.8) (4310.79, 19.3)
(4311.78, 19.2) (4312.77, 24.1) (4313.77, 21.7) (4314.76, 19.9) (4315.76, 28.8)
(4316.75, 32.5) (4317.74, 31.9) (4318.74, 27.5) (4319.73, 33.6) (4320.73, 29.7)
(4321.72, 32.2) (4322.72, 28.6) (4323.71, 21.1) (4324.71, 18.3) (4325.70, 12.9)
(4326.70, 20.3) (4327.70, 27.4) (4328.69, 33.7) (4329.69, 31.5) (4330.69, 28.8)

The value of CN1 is 0.06 mag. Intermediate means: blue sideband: 23.7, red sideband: 20.7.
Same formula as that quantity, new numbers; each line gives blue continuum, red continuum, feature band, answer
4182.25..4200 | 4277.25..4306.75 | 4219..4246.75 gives 0.07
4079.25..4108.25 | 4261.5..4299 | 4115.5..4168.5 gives 0.06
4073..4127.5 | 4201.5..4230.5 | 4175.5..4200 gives -0.11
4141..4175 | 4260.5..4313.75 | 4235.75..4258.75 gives -0.11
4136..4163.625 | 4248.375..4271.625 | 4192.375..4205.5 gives -0.13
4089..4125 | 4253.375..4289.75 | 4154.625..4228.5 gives -0.03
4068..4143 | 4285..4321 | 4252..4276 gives 0.07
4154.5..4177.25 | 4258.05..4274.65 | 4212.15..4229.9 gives 0.12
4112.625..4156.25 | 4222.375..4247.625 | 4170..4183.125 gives -0.10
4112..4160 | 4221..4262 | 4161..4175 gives -0.12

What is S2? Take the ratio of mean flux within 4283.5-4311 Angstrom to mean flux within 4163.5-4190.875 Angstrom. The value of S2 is 0.8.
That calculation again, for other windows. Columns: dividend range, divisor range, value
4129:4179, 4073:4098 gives 0.92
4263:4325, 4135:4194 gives 0.93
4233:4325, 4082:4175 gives 0.94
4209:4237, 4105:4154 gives 0.93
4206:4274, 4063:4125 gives 0.94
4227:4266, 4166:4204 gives 0.91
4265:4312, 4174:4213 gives 0.81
